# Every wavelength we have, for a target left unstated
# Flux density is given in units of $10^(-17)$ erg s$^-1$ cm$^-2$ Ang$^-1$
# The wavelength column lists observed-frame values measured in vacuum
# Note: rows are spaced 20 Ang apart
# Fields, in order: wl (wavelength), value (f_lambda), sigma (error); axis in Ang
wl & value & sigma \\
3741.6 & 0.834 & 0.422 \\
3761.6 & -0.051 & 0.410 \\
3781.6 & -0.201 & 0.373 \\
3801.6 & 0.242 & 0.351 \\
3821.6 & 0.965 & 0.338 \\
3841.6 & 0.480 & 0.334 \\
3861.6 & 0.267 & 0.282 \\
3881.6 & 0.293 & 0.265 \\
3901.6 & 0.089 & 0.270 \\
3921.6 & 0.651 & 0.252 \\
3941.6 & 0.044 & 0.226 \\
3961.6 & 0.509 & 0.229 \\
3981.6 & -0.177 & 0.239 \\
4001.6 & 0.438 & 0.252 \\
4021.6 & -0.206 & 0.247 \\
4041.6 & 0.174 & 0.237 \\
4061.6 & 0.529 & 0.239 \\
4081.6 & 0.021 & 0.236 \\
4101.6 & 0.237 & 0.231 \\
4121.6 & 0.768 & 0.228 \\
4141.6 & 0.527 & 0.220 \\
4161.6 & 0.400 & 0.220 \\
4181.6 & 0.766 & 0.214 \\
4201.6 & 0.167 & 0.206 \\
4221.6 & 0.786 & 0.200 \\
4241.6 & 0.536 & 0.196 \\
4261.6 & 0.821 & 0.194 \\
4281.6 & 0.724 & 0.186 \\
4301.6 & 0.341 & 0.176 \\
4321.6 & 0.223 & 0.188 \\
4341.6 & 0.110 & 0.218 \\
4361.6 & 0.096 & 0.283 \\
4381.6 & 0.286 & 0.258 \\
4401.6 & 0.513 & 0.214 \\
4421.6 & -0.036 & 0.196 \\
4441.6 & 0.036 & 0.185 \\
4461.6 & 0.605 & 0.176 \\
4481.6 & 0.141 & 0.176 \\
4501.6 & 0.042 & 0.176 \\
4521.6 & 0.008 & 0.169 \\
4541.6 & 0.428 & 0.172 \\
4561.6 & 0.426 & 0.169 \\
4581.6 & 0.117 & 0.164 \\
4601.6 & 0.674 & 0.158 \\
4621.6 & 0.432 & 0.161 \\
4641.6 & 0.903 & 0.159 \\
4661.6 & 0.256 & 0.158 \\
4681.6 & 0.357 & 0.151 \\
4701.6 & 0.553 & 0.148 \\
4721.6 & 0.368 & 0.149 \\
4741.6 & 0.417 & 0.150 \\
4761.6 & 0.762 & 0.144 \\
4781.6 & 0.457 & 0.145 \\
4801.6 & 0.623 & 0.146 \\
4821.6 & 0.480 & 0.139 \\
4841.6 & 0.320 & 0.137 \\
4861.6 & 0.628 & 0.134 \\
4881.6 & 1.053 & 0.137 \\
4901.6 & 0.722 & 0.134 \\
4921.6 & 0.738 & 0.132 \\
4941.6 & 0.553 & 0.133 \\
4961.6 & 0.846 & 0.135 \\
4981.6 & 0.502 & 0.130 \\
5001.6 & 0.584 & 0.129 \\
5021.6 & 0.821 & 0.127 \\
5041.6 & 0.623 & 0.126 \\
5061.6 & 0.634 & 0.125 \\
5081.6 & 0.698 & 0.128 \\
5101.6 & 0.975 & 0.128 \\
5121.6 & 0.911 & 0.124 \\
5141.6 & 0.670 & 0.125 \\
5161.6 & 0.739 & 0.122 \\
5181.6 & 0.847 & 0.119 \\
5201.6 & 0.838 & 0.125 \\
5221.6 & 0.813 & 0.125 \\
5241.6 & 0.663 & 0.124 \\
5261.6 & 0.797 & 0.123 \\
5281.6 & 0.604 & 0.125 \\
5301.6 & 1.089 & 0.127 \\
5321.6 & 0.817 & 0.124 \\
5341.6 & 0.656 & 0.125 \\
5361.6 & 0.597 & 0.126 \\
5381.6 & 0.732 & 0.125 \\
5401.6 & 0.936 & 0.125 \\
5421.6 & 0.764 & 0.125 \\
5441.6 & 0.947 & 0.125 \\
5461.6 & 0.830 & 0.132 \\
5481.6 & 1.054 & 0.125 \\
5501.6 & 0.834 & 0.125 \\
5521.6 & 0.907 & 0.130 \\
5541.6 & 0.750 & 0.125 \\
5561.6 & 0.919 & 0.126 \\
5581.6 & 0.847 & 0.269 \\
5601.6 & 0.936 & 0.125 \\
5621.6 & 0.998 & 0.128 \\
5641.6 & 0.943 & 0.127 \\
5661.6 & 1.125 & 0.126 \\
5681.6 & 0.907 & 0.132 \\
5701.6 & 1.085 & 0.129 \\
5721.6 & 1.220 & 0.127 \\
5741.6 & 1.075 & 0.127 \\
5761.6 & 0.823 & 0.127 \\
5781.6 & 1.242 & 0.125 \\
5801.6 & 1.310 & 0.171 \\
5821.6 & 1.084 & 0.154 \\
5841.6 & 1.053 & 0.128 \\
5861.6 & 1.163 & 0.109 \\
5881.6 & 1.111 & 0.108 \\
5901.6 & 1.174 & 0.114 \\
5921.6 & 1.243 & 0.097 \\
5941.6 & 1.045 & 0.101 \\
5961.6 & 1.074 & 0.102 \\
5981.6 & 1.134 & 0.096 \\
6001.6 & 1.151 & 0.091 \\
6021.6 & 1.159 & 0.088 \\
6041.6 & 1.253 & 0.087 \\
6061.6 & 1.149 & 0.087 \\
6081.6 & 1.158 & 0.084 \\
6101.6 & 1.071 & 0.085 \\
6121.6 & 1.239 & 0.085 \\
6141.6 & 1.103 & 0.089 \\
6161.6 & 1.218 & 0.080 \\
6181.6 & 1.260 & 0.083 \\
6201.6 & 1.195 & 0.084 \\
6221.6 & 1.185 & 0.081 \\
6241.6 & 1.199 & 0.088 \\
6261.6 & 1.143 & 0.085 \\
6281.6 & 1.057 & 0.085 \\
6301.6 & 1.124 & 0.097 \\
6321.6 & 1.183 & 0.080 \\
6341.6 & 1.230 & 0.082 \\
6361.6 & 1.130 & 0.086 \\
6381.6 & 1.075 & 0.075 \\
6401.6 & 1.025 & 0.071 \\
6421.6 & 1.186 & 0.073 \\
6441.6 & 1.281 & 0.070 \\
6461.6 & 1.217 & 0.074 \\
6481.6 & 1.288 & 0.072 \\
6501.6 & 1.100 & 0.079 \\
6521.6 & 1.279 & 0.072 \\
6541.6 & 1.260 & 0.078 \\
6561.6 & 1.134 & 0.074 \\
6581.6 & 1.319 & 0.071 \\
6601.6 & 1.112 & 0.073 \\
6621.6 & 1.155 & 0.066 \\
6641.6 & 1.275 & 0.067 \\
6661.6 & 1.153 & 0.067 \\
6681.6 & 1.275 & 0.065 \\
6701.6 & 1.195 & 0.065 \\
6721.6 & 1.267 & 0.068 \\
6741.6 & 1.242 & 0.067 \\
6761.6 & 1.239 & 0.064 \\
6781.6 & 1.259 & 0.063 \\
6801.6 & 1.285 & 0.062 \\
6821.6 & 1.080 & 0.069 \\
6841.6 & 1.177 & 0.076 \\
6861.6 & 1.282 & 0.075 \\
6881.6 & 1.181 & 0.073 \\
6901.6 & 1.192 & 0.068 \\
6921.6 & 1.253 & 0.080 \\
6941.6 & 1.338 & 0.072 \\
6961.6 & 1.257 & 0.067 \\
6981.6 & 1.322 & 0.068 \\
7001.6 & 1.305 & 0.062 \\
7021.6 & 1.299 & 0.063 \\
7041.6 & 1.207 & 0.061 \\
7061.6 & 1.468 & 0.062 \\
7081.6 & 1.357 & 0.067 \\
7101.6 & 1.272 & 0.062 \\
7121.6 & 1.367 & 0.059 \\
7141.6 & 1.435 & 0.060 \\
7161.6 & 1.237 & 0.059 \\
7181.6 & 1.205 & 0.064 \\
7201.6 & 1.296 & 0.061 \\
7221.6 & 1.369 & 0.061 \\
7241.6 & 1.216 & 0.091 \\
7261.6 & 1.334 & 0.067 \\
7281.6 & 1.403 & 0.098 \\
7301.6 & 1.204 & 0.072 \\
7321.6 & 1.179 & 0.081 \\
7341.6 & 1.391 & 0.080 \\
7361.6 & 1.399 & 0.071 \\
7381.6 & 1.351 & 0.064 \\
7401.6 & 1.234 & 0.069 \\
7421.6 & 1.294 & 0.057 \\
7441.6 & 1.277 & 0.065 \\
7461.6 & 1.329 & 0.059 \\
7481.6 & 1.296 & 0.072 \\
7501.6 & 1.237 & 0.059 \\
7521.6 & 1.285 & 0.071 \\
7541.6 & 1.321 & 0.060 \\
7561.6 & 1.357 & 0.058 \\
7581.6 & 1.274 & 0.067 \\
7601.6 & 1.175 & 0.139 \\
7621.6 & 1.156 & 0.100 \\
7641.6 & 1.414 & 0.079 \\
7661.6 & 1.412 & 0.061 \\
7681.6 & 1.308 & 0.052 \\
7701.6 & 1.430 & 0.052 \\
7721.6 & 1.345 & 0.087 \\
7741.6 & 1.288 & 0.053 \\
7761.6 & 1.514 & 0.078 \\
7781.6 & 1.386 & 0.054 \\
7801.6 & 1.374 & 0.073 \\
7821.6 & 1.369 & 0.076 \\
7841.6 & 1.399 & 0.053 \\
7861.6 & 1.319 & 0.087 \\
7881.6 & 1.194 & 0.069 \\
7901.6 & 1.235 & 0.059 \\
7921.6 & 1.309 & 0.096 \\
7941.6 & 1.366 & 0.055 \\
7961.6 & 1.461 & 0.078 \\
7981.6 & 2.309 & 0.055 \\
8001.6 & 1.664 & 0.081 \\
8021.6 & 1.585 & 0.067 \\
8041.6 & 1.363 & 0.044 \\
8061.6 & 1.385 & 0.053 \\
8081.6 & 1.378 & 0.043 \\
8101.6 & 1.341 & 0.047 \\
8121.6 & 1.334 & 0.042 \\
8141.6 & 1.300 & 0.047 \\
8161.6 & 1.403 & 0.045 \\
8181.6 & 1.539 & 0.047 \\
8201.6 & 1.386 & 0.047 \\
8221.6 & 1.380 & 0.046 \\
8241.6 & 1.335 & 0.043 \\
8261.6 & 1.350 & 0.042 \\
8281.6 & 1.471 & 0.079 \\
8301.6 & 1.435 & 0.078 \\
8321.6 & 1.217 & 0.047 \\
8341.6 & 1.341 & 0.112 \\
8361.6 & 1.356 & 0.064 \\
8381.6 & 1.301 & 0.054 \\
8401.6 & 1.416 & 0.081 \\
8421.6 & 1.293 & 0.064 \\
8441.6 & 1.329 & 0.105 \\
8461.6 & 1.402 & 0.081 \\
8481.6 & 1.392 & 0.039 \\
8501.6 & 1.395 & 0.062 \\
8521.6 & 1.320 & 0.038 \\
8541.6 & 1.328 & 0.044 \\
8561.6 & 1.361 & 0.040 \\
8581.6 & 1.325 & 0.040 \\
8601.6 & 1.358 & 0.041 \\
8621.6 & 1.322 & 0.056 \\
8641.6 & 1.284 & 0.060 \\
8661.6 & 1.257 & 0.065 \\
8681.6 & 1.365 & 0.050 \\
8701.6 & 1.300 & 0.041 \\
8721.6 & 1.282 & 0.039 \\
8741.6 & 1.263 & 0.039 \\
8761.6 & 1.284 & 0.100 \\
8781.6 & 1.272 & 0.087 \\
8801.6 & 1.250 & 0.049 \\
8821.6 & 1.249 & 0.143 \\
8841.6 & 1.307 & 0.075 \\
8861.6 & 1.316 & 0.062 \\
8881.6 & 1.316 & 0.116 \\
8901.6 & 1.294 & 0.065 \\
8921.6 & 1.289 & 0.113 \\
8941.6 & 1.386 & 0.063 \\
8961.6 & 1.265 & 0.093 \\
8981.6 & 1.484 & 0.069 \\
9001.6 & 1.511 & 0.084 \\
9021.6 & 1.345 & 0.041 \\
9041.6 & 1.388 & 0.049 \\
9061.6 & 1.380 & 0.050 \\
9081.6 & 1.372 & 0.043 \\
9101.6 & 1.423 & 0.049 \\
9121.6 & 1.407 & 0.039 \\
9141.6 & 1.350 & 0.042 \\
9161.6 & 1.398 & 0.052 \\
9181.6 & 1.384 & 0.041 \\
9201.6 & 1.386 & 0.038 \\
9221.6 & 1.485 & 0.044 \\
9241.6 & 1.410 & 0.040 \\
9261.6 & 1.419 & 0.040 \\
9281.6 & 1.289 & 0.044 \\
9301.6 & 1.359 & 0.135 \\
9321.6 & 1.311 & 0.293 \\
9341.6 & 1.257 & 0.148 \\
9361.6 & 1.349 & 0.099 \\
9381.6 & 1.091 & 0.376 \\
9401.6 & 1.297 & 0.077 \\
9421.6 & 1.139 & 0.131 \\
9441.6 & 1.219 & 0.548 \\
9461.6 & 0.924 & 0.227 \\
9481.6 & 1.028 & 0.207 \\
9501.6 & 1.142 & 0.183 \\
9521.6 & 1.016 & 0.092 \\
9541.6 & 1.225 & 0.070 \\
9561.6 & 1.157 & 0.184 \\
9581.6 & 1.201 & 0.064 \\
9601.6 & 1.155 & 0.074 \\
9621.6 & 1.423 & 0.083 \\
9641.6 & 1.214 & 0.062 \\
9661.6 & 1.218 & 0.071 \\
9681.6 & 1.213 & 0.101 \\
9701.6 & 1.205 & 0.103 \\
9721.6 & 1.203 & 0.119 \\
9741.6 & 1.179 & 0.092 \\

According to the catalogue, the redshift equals 0.22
